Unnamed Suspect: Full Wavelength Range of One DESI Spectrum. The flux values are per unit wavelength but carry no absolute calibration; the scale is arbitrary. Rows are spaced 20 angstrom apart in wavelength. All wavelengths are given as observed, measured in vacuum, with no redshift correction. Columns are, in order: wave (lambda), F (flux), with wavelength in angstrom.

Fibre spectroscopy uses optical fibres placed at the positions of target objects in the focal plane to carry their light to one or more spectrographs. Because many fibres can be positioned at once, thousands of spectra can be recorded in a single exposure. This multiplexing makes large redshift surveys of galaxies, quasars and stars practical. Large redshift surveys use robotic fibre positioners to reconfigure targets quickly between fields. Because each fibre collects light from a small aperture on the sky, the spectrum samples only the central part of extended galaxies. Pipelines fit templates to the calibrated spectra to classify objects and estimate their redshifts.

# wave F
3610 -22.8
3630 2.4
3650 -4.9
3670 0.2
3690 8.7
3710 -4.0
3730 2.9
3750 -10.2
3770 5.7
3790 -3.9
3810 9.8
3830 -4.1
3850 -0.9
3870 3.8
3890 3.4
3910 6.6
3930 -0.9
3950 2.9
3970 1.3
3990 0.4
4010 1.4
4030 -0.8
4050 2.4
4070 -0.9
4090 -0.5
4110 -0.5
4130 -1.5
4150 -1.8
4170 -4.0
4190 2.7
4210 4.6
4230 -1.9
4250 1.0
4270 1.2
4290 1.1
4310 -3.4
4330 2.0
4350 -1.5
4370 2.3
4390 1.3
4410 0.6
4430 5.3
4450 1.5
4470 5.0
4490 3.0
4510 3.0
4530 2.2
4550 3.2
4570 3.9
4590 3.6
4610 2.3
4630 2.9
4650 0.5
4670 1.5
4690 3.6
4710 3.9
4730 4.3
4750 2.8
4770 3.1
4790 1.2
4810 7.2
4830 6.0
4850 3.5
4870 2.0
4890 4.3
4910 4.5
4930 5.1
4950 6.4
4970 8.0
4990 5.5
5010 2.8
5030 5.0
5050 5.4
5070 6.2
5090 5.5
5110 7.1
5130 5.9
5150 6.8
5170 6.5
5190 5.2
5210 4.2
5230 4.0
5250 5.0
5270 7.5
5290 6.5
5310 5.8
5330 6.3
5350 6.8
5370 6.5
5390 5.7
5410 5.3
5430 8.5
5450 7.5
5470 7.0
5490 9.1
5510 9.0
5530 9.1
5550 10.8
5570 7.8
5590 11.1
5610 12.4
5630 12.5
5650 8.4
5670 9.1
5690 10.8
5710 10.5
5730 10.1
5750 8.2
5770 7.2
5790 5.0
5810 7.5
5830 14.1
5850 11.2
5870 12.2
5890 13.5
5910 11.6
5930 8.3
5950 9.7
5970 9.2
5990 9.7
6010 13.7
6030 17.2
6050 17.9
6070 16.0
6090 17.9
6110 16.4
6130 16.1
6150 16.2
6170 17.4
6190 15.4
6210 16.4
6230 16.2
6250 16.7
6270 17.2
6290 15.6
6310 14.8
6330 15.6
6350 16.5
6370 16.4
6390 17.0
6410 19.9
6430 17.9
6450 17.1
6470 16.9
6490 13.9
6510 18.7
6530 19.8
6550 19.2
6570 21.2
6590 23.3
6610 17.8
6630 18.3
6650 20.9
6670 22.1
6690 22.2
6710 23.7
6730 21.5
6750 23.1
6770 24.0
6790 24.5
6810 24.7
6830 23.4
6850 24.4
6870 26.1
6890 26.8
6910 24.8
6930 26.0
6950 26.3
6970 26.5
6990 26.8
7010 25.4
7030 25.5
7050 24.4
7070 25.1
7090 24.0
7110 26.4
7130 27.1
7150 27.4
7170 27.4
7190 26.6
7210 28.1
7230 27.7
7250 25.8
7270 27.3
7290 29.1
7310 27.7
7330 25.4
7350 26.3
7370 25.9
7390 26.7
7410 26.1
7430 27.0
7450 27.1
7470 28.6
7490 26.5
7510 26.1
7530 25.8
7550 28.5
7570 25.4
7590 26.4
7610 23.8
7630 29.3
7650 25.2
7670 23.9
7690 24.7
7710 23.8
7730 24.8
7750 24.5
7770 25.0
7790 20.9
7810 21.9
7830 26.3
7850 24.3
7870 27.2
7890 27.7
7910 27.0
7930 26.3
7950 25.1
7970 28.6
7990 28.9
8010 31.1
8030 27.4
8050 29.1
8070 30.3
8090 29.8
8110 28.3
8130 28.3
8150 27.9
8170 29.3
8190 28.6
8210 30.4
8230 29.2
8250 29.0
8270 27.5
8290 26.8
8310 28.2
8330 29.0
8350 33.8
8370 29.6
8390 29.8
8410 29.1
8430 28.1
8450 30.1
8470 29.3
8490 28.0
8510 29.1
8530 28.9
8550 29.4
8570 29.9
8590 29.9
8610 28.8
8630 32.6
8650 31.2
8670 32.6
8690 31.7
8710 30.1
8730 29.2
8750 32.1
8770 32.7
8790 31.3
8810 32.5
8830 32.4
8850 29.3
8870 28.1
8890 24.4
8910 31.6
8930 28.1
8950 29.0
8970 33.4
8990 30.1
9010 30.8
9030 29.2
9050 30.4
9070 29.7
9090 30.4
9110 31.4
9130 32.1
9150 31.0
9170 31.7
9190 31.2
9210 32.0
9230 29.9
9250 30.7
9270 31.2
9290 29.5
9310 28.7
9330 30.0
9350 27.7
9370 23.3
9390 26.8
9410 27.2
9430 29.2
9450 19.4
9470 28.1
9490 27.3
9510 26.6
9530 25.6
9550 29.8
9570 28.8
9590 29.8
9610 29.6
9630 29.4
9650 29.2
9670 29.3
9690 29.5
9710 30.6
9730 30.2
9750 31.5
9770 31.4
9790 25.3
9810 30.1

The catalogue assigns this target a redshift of 0.507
